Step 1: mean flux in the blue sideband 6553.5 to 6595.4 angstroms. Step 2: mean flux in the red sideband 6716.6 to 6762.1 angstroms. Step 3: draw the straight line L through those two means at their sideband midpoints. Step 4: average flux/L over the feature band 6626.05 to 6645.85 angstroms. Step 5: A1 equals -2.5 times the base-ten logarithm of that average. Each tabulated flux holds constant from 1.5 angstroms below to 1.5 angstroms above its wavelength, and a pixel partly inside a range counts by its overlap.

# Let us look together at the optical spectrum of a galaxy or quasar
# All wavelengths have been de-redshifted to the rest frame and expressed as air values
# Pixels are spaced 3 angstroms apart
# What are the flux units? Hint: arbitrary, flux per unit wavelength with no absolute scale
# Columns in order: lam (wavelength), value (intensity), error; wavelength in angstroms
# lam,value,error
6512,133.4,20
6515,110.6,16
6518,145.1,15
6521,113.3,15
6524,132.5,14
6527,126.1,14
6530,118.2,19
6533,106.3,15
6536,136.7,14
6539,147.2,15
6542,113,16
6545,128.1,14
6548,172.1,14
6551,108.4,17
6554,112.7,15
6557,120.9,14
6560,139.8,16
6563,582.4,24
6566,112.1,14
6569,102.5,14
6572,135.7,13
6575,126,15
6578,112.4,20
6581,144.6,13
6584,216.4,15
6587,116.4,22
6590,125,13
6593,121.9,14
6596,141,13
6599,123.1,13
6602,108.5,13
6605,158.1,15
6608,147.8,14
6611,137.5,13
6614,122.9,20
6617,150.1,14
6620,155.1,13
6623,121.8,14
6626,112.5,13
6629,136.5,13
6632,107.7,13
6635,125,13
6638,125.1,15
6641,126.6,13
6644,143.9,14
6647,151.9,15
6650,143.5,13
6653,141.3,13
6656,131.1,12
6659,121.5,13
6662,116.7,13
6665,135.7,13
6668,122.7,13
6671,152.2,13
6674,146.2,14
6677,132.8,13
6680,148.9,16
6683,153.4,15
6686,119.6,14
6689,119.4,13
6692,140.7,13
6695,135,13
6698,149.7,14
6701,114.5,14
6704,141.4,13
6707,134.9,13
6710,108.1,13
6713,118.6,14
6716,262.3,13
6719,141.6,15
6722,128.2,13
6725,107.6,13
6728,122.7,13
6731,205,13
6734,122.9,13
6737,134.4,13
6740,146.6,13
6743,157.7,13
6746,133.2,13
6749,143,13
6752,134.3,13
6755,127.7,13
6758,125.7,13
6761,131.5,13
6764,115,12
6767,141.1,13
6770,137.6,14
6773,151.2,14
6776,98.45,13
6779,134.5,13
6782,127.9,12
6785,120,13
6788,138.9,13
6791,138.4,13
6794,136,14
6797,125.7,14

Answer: 0.21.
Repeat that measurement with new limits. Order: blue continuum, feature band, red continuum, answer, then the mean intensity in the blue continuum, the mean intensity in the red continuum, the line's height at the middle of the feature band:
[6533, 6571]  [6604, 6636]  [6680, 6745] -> 0.15 mag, 162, 141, 153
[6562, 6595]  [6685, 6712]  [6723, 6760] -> 0.13 mag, 166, 138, 145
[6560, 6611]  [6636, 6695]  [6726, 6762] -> 0.11 mag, 160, 140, 150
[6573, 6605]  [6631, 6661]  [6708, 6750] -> 0.06 mag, 135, 145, 139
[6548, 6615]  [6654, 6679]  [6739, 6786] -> 0.08 mag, 151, 133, 143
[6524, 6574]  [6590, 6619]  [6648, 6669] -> 0.06 mag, 153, 131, 142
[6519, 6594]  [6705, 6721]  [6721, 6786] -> -0.11 mag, 147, 134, 137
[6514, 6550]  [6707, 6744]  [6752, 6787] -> -0.13 mag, 129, 129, 129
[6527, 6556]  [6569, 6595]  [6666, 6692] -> -0.05 mag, 127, 137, 130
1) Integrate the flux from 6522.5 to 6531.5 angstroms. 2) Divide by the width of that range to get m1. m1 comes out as 126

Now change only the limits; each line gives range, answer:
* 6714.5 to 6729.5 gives 152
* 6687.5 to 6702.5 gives 132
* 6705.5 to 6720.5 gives 153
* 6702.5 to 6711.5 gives 128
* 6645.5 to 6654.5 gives 146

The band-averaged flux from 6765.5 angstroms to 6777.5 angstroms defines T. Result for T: 132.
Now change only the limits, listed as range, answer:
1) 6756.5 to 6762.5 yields 129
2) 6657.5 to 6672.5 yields 130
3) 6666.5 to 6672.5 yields 137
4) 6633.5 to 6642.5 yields 126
